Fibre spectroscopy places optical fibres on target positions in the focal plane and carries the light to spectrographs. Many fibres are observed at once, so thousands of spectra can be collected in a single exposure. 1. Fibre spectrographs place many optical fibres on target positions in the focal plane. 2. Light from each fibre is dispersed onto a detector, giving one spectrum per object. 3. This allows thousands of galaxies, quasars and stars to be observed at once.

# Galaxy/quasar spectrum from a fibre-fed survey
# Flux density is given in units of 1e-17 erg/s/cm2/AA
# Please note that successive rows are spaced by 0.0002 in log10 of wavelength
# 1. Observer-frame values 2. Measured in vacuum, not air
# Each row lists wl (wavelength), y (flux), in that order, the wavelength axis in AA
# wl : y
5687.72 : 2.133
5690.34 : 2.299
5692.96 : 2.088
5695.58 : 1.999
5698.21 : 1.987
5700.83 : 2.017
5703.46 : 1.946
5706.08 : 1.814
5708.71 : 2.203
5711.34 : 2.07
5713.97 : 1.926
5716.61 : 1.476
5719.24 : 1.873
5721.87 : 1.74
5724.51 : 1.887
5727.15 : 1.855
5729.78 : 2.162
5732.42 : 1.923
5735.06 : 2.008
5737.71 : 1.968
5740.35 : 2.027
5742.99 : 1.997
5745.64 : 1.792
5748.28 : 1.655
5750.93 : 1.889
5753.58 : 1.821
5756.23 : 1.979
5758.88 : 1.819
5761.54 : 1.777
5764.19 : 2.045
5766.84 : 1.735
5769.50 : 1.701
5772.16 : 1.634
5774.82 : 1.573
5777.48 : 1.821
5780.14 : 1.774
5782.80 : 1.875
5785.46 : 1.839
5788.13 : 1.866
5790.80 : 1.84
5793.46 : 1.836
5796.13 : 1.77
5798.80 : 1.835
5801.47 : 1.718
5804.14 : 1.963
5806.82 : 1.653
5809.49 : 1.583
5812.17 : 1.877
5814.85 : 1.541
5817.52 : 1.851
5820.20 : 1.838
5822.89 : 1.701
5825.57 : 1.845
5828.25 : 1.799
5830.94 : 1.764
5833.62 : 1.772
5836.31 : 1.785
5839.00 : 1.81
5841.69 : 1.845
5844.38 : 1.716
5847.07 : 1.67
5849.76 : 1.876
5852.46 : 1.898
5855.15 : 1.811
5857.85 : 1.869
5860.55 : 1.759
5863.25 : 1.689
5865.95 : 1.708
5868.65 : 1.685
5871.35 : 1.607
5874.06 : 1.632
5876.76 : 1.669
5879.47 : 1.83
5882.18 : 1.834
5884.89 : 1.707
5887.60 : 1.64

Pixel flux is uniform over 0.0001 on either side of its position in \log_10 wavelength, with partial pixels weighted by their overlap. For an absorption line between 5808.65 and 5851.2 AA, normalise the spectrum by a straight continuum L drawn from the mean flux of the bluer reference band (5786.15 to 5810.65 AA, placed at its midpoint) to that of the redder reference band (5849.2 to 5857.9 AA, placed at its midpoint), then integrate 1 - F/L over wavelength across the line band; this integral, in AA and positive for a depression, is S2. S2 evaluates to 1.4 AA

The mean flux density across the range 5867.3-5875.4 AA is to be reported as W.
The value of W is 1.64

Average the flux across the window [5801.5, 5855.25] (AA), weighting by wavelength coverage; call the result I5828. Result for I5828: 1.78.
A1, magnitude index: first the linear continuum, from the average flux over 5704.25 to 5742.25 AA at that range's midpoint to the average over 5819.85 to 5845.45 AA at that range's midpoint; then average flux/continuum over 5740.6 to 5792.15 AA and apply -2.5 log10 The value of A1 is 0.032 mag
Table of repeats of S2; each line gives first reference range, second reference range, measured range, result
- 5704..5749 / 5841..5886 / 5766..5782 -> 1.2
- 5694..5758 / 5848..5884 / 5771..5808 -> 1.2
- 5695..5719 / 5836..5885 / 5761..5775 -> 0.8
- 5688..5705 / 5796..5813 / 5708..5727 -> 1.3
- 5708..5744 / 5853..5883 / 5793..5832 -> 0.9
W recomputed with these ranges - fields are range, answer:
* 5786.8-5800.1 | 1.83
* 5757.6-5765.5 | 1.88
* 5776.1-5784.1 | 1.82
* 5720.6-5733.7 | 1.91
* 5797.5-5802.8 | 1.78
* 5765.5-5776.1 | 1.66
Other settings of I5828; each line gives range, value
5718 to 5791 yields 1.85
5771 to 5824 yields 1.77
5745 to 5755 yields 1.79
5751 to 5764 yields 1.87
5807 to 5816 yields 1.67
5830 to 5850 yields 1.78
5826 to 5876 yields 1.76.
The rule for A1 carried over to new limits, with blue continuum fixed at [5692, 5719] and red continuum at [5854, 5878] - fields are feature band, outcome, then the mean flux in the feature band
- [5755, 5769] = 0.00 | 1.86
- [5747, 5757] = 0.03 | 1.83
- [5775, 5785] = 0.02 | 1.8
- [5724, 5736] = -0.03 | 1.97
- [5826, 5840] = -0.02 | 1.79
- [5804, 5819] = 0.04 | 1.73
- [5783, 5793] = -0.01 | 1.85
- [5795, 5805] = 0.00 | 1.82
